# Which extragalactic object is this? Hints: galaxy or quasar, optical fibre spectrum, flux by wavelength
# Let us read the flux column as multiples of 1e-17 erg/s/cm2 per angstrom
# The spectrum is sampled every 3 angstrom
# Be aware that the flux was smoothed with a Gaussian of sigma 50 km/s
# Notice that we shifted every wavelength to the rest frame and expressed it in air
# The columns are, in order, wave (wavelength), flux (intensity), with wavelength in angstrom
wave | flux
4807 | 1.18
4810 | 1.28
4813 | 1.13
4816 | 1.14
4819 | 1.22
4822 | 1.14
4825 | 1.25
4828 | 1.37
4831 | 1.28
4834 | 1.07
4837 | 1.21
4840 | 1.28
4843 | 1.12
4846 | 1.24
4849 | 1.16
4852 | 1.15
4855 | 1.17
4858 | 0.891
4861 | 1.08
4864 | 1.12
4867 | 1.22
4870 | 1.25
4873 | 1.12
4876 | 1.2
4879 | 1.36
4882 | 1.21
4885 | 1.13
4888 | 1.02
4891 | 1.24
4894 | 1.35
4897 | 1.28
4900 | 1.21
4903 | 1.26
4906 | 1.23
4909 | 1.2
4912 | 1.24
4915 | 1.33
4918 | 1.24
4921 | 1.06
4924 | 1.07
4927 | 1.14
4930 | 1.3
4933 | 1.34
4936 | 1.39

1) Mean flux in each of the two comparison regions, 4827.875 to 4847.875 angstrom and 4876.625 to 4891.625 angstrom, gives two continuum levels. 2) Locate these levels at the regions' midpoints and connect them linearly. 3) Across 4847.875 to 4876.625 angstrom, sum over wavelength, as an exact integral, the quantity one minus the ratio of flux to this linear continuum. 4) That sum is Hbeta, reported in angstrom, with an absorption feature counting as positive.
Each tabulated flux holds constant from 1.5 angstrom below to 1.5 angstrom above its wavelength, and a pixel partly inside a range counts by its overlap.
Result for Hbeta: 1.6 angstrom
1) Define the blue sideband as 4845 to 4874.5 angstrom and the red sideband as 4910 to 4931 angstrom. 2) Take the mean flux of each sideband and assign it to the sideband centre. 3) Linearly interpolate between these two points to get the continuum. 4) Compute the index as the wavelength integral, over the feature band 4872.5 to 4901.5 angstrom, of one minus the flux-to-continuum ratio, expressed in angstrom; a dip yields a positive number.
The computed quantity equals -1.3 angstrom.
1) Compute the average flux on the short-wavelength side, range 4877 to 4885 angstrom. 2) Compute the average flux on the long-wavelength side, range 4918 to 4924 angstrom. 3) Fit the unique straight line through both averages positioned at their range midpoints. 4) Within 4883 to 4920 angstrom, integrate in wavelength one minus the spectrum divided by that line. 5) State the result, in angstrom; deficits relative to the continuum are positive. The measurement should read -1.6 angstrom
